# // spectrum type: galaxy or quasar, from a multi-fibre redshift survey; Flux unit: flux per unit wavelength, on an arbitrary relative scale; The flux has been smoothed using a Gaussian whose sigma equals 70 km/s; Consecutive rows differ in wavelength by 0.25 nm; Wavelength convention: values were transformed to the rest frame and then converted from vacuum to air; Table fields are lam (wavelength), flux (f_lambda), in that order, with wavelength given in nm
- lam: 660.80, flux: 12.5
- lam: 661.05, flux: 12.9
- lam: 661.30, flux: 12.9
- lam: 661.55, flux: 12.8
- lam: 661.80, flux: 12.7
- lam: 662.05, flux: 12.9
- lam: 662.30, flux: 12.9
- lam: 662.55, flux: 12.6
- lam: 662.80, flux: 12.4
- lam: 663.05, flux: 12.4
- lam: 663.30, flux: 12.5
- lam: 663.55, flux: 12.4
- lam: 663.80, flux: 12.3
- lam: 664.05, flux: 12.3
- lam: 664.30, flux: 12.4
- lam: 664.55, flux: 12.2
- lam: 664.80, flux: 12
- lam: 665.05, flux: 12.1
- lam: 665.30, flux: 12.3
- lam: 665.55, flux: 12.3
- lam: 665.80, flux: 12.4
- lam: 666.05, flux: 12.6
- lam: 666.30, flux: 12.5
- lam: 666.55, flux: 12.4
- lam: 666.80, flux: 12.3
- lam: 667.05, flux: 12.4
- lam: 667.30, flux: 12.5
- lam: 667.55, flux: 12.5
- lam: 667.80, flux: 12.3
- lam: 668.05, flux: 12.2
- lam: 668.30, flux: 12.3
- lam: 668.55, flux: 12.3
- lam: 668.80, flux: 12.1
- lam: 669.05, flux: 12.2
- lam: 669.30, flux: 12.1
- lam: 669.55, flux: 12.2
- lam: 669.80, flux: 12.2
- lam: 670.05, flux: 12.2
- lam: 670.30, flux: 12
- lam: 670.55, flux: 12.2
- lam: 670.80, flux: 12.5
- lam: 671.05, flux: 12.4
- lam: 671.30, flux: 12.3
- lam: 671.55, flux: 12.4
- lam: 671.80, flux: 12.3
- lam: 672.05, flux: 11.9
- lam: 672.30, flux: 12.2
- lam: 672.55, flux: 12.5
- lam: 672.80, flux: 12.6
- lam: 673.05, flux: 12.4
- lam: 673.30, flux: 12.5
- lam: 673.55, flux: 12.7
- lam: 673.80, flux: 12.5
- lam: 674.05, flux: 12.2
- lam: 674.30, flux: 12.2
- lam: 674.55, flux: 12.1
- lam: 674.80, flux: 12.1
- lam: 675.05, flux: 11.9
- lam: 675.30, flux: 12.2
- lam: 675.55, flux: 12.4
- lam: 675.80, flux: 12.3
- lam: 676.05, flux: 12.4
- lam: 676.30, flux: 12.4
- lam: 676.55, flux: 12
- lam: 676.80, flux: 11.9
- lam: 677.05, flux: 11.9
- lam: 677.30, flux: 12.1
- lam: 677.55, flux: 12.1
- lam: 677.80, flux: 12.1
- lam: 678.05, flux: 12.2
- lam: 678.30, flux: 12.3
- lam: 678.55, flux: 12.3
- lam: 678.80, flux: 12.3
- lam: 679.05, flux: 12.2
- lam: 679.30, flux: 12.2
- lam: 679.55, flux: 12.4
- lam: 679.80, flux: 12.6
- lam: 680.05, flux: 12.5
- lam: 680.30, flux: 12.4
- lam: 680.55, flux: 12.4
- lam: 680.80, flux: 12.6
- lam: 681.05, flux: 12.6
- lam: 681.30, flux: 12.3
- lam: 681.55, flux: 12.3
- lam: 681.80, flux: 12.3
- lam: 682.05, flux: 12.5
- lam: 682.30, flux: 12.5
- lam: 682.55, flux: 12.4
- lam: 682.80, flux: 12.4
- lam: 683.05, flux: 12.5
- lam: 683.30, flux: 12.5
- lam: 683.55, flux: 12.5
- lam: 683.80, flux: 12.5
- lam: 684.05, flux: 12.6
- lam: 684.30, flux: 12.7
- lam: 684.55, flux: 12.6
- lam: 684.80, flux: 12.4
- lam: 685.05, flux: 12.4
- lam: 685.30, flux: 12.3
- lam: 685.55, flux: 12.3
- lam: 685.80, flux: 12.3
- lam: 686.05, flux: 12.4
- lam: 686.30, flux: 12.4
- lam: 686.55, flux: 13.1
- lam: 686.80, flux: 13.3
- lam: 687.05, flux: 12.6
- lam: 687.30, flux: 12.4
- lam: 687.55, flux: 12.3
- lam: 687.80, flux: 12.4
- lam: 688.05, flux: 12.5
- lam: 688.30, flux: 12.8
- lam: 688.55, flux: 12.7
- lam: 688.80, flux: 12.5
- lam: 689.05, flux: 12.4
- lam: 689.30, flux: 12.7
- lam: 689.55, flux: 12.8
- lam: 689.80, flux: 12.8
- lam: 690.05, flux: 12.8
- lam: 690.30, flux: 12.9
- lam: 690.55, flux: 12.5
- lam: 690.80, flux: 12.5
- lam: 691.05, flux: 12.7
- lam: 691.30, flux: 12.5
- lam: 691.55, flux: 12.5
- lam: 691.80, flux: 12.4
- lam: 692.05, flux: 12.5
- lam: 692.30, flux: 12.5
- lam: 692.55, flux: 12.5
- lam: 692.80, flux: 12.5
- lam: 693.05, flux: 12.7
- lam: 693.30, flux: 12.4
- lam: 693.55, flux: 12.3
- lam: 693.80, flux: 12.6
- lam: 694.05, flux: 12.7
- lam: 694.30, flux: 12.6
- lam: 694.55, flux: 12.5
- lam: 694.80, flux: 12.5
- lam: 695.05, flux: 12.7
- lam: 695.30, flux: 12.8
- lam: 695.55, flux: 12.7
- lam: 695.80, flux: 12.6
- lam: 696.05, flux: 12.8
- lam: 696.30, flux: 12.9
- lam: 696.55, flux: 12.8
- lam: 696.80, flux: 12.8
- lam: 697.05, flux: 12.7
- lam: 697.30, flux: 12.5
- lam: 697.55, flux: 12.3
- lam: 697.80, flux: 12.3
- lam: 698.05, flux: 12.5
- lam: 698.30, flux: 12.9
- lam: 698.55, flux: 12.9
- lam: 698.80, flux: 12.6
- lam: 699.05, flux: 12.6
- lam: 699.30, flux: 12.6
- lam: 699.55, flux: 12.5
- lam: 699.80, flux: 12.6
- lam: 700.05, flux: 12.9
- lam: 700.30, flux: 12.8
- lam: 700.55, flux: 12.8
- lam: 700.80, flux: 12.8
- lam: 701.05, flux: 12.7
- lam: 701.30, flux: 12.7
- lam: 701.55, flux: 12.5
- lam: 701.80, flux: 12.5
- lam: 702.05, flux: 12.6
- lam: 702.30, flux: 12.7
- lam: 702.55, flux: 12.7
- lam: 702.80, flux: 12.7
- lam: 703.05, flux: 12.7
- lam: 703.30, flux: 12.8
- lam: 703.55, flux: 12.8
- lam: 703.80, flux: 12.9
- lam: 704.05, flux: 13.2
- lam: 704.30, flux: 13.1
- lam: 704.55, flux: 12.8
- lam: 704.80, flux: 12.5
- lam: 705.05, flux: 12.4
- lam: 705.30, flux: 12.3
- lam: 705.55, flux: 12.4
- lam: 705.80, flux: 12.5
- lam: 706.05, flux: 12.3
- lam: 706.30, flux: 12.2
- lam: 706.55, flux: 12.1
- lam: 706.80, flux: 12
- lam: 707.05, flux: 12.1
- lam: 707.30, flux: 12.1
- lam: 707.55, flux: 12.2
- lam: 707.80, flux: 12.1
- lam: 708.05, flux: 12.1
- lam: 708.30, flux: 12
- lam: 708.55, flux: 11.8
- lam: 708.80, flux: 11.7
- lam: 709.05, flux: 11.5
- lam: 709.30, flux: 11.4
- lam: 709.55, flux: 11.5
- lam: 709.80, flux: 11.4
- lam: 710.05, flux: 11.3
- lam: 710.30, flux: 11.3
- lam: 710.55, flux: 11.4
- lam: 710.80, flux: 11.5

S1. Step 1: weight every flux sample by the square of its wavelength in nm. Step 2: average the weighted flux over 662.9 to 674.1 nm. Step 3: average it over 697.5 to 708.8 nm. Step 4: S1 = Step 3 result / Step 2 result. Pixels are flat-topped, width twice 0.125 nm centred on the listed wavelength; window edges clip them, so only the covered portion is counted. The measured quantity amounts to 1.12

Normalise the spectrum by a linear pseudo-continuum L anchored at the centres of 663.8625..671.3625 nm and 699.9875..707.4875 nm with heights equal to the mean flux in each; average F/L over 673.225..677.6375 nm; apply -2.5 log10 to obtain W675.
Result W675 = 0.01 mag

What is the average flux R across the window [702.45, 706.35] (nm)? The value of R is 12.7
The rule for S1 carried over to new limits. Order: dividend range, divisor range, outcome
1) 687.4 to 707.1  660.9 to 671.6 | 1.11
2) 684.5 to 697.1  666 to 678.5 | 1.08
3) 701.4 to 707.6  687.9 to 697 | 1.03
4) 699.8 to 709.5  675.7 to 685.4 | 1.08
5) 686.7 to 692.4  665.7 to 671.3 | 1.09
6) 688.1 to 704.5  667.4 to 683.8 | 1.09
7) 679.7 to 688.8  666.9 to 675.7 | 1.06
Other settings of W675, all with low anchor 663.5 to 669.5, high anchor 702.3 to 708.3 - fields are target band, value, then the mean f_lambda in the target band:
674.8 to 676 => 0.01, 12.2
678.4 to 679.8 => 0.00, 12.3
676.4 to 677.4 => 0.03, 12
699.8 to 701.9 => -0.02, 12.7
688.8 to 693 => -0.02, 12.6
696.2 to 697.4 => -0.03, 12.7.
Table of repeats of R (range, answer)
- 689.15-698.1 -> 12.6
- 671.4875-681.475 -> 12.3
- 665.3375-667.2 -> 12.4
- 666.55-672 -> 12.3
